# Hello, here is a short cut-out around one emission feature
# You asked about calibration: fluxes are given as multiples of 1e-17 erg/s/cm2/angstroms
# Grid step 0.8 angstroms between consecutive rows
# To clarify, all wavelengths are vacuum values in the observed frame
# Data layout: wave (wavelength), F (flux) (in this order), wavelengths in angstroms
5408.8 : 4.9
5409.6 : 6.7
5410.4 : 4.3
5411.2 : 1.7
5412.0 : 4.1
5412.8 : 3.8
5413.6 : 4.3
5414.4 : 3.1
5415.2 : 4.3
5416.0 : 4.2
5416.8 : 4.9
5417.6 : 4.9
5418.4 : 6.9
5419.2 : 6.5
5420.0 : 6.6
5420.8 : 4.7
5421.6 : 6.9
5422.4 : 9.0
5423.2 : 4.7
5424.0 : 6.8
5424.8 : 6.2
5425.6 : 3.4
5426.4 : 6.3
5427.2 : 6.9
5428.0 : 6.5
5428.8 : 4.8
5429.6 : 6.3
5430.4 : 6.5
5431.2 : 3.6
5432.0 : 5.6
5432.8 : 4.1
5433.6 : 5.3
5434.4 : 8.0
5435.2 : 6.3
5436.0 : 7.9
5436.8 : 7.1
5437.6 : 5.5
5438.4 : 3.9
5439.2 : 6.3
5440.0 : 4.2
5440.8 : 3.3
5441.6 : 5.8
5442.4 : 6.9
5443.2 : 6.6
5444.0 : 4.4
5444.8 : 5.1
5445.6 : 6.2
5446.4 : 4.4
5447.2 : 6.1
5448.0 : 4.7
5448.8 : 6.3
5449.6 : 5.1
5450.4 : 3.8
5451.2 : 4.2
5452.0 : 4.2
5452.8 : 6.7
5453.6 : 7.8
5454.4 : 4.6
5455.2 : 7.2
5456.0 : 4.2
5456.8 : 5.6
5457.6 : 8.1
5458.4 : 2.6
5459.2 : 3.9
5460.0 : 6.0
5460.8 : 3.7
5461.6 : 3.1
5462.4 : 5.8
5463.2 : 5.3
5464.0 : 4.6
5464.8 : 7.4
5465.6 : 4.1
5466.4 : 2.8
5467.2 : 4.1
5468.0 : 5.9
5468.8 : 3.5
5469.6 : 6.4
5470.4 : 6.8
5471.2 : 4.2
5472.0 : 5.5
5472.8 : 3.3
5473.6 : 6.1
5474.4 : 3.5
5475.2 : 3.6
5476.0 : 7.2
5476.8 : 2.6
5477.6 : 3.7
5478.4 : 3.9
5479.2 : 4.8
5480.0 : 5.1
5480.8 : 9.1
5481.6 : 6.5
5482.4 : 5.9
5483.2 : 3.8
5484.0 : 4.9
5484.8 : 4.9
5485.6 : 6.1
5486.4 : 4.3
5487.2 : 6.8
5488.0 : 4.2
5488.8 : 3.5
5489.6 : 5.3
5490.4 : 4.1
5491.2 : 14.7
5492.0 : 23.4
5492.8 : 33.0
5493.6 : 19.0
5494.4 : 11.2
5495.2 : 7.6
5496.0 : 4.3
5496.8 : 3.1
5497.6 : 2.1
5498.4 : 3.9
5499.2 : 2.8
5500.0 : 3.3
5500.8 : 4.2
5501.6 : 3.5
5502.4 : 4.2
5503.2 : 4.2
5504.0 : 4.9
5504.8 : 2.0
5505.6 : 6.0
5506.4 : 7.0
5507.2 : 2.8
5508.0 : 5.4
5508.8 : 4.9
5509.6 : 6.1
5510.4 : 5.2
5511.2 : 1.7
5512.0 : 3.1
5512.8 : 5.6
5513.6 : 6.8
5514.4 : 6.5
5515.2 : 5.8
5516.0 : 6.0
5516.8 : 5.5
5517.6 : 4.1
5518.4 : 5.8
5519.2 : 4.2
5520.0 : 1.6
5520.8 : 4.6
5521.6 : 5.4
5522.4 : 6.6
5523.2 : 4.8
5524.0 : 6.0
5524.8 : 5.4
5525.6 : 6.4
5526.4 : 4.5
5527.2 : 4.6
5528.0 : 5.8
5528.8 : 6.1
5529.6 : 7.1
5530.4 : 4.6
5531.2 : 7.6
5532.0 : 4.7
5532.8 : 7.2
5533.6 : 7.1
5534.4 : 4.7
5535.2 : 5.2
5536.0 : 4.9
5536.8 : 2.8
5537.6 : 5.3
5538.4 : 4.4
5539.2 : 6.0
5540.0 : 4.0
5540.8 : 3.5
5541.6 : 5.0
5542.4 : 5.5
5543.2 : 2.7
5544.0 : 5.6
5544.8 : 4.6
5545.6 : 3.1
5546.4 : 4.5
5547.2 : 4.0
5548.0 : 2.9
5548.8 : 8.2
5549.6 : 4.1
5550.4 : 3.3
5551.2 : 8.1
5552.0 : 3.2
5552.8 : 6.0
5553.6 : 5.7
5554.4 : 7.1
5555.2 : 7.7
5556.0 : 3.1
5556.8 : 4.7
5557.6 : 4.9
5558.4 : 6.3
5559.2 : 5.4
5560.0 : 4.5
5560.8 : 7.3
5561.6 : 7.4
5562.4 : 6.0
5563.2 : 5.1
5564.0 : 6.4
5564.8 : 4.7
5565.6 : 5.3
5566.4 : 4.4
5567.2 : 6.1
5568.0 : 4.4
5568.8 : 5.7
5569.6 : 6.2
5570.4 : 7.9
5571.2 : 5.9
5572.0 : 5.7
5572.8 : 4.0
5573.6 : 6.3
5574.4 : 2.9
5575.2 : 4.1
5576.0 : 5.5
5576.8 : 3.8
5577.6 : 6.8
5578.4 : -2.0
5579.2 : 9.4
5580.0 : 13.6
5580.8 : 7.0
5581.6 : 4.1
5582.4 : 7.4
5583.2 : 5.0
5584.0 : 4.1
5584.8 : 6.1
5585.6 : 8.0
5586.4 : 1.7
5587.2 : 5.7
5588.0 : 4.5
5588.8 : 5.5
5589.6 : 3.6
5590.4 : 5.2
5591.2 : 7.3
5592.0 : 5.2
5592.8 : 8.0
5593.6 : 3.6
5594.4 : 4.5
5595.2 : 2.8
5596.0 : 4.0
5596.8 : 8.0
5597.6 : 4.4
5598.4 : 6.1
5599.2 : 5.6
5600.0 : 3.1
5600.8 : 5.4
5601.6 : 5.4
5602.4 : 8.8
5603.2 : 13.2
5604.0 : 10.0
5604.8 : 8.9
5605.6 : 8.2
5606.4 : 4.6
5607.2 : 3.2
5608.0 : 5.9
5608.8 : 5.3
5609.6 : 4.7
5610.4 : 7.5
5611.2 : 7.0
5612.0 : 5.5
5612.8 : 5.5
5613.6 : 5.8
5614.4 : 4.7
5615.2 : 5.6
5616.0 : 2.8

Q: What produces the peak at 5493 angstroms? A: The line H-beta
